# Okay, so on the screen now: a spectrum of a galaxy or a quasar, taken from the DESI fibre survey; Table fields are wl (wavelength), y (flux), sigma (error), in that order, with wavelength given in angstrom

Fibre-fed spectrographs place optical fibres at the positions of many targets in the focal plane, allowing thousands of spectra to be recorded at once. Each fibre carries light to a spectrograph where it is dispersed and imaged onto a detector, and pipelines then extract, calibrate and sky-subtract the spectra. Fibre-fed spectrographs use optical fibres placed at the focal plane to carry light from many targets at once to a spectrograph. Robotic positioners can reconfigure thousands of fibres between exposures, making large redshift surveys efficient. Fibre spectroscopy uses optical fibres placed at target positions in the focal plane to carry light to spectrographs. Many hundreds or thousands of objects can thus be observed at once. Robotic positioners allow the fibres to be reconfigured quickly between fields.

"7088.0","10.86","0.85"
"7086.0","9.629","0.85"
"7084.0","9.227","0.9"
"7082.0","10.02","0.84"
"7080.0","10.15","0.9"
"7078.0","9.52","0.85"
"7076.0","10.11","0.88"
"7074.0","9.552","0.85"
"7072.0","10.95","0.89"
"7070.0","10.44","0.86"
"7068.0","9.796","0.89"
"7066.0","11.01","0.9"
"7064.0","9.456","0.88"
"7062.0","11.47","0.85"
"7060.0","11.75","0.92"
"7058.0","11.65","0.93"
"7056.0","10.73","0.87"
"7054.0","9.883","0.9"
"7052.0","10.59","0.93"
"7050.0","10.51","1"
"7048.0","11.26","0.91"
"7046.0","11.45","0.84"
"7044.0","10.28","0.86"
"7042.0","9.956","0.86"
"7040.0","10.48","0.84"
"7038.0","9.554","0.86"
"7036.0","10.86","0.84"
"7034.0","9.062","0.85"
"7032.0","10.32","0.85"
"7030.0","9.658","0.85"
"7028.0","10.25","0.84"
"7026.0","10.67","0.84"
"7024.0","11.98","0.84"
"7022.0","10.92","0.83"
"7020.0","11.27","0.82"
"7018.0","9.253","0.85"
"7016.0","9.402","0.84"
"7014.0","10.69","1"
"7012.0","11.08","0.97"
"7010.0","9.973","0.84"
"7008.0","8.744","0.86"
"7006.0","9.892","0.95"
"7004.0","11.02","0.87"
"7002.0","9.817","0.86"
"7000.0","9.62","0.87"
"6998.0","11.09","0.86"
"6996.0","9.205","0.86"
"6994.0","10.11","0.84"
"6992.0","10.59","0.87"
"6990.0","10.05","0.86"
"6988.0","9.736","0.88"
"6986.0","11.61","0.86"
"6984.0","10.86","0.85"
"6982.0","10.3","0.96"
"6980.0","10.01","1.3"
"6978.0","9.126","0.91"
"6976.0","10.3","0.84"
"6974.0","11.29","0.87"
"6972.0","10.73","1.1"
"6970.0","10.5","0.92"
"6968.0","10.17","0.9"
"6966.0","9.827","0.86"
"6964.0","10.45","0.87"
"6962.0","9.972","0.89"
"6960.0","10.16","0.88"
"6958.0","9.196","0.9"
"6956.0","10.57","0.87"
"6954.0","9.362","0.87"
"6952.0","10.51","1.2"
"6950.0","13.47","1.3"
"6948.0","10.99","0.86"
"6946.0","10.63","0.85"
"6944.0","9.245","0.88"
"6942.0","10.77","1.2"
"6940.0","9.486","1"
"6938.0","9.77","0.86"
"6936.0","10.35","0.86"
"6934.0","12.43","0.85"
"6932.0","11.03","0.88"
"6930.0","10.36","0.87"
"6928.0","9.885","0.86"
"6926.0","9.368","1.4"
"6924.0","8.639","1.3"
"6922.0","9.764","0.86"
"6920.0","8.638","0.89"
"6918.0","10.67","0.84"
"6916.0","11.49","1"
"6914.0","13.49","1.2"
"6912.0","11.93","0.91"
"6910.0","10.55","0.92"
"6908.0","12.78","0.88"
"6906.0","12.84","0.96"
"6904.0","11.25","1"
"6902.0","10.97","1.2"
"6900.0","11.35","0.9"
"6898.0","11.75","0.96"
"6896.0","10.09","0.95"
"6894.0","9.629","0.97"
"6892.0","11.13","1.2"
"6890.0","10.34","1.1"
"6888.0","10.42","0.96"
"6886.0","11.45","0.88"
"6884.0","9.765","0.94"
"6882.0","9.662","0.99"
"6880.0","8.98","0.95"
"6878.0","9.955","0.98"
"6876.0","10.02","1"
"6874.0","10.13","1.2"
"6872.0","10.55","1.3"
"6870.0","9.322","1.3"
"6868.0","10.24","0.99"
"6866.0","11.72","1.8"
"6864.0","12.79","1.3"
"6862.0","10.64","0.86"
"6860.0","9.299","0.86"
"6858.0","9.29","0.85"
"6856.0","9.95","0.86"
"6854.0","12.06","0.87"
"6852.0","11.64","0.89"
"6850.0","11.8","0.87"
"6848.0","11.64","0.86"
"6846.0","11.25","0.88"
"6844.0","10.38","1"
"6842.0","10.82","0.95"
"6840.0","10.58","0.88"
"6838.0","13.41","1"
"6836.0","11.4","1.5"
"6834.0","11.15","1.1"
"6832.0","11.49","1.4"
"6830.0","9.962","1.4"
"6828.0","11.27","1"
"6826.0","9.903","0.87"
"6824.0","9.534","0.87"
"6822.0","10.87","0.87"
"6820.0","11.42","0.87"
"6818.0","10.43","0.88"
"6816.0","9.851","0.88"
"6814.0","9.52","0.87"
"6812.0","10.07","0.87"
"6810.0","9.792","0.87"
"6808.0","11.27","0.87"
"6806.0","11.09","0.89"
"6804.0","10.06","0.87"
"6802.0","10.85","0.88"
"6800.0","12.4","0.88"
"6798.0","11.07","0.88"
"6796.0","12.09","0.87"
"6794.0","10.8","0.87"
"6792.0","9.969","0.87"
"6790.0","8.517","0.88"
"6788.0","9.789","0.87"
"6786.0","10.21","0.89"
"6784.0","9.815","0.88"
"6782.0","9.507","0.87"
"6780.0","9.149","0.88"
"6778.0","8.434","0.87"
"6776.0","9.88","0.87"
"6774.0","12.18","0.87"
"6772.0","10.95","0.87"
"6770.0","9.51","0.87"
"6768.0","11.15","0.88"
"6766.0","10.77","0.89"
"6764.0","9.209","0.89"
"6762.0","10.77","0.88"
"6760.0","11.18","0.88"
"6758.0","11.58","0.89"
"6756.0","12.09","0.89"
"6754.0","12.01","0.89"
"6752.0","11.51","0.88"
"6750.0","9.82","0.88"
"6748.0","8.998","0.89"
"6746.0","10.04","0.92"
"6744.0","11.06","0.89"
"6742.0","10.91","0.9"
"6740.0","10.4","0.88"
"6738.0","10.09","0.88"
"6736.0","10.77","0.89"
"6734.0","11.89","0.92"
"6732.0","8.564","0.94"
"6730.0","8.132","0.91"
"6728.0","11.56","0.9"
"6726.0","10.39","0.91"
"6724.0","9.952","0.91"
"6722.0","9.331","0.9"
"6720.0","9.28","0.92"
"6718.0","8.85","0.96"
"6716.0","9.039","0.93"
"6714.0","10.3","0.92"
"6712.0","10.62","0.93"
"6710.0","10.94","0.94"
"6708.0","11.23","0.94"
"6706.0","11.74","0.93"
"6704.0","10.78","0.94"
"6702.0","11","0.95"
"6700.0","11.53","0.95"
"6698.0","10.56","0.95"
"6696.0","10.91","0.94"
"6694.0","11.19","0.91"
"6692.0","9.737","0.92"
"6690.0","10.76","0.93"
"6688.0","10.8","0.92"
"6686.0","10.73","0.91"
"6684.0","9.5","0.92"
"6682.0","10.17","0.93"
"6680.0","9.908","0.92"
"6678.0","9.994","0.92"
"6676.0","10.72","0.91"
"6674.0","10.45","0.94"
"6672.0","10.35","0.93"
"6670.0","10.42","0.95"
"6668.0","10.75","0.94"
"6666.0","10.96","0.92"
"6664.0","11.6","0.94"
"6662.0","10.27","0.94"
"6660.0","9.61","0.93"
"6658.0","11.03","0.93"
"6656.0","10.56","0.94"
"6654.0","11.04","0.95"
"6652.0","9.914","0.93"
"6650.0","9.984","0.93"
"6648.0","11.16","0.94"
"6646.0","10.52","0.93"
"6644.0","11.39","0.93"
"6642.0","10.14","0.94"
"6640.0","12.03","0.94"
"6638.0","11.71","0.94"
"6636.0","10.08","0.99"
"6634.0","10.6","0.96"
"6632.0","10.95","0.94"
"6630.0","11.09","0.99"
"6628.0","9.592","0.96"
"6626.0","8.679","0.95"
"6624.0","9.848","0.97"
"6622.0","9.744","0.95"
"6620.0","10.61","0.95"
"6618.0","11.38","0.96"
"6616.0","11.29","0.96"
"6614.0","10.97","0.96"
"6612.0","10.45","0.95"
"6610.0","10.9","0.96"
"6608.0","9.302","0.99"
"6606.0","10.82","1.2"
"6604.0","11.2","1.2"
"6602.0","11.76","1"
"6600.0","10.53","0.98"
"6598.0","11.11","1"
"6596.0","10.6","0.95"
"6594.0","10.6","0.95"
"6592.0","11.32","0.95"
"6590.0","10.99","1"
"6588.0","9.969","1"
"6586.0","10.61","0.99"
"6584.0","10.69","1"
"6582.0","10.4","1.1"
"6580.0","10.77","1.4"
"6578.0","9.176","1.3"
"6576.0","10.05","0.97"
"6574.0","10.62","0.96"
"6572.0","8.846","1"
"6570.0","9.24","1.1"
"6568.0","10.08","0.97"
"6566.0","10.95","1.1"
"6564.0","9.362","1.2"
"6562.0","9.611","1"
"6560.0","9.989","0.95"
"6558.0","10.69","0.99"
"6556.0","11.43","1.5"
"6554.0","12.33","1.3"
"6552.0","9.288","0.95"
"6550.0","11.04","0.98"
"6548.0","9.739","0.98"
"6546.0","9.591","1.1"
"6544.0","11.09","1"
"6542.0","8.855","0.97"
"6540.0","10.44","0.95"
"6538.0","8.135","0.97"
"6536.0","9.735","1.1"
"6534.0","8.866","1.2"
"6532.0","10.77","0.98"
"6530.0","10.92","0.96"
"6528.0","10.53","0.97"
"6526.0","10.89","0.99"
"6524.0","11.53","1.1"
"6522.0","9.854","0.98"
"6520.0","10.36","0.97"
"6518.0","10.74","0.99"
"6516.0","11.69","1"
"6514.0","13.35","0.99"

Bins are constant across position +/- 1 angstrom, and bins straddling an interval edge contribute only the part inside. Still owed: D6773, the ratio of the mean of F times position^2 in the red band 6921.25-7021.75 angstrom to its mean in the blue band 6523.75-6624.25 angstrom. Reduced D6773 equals 1.1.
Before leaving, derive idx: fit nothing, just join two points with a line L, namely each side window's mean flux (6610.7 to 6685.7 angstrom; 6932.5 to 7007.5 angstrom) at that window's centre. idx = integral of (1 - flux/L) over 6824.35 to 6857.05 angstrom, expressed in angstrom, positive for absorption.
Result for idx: -2.23 angstrom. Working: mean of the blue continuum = 10.5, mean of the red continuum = 10.4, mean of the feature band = 11.1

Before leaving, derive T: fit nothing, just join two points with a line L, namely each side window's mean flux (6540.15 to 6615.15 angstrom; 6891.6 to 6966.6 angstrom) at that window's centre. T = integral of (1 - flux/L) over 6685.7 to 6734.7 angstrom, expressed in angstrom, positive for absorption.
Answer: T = 0.56 angstrom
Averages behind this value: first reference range 10.4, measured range 10.4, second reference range 10.7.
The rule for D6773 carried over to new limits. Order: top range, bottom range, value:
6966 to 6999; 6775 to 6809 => 1.06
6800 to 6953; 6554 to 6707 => 1.09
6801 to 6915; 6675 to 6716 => 1.07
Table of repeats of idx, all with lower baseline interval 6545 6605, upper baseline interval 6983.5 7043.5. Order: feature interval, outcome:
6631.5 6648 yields -0.87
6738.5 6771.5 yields -1.06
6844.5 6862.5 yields -0.91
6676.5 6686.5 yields 0.31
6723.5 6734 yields 0.45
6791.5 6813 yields -1.14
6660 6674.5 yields -0.33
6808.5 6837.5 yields -0.60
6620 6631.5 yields 0.54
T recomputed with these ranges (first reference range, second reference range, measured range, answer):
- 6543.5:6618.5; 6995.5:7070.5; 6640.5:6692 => -0.2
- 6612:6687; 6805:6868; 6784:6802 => 0.3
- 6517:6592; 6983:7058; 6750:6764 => -1.3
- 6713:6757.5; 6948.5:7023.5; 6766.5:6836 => -1.1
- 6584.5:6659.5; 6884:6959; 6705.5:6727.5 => 1.1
